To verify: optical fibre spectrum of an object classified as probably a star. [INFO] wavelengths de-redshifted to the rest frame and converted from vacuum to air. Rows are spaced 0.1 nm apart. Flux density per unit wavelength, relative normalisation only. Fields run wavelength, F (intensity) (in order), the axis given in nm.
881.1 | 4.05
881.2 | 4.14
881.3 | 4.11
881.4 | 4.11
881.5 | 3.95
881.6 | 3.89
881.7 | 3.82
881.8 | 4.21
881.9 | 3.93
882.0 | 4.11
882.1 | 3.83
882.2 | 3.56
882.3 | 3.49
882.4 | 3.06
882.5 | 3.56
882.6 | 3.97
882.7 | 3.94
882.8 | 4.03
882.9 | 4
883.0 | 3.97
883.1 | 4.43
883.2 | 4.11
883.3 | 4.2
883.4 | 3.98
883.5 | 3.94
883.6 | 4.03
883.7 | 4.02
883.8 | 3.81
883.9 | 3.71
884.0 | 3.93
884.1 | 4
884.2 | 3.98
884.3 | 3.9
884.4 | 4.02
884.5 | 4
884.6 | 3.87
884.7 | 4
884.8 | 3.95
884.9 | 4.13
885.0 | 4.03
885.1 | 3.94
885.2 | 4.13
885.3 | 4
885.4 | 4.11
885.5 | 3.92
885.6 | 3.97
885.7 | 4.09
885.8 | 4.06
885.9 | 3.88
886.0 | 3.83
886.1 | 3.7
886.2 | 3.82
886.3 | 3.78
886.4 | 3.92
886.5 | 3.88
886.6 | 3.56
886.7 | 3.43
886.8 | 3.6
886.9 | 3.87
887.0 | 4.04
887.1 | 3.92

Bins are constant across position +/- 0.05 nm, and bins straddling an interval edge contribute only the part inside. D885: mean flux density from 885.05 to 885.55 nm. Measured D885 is 4.02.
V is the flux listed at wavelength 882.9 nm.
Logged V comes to 4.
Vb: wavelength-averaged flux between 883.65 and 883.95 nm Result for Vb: 3.85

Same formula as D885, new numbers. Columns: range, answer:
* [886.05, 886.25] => 3.76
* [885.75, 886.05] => 3.92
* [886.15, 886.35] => 3.8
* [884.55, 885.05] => 4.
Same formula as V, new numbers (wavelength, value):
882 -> 4.11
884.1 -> 4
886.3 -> 3.78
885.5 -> 3.92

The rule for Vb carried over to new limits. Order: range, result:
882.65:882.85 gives 3.99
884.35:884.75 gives 3.97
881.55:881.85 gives 3.97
